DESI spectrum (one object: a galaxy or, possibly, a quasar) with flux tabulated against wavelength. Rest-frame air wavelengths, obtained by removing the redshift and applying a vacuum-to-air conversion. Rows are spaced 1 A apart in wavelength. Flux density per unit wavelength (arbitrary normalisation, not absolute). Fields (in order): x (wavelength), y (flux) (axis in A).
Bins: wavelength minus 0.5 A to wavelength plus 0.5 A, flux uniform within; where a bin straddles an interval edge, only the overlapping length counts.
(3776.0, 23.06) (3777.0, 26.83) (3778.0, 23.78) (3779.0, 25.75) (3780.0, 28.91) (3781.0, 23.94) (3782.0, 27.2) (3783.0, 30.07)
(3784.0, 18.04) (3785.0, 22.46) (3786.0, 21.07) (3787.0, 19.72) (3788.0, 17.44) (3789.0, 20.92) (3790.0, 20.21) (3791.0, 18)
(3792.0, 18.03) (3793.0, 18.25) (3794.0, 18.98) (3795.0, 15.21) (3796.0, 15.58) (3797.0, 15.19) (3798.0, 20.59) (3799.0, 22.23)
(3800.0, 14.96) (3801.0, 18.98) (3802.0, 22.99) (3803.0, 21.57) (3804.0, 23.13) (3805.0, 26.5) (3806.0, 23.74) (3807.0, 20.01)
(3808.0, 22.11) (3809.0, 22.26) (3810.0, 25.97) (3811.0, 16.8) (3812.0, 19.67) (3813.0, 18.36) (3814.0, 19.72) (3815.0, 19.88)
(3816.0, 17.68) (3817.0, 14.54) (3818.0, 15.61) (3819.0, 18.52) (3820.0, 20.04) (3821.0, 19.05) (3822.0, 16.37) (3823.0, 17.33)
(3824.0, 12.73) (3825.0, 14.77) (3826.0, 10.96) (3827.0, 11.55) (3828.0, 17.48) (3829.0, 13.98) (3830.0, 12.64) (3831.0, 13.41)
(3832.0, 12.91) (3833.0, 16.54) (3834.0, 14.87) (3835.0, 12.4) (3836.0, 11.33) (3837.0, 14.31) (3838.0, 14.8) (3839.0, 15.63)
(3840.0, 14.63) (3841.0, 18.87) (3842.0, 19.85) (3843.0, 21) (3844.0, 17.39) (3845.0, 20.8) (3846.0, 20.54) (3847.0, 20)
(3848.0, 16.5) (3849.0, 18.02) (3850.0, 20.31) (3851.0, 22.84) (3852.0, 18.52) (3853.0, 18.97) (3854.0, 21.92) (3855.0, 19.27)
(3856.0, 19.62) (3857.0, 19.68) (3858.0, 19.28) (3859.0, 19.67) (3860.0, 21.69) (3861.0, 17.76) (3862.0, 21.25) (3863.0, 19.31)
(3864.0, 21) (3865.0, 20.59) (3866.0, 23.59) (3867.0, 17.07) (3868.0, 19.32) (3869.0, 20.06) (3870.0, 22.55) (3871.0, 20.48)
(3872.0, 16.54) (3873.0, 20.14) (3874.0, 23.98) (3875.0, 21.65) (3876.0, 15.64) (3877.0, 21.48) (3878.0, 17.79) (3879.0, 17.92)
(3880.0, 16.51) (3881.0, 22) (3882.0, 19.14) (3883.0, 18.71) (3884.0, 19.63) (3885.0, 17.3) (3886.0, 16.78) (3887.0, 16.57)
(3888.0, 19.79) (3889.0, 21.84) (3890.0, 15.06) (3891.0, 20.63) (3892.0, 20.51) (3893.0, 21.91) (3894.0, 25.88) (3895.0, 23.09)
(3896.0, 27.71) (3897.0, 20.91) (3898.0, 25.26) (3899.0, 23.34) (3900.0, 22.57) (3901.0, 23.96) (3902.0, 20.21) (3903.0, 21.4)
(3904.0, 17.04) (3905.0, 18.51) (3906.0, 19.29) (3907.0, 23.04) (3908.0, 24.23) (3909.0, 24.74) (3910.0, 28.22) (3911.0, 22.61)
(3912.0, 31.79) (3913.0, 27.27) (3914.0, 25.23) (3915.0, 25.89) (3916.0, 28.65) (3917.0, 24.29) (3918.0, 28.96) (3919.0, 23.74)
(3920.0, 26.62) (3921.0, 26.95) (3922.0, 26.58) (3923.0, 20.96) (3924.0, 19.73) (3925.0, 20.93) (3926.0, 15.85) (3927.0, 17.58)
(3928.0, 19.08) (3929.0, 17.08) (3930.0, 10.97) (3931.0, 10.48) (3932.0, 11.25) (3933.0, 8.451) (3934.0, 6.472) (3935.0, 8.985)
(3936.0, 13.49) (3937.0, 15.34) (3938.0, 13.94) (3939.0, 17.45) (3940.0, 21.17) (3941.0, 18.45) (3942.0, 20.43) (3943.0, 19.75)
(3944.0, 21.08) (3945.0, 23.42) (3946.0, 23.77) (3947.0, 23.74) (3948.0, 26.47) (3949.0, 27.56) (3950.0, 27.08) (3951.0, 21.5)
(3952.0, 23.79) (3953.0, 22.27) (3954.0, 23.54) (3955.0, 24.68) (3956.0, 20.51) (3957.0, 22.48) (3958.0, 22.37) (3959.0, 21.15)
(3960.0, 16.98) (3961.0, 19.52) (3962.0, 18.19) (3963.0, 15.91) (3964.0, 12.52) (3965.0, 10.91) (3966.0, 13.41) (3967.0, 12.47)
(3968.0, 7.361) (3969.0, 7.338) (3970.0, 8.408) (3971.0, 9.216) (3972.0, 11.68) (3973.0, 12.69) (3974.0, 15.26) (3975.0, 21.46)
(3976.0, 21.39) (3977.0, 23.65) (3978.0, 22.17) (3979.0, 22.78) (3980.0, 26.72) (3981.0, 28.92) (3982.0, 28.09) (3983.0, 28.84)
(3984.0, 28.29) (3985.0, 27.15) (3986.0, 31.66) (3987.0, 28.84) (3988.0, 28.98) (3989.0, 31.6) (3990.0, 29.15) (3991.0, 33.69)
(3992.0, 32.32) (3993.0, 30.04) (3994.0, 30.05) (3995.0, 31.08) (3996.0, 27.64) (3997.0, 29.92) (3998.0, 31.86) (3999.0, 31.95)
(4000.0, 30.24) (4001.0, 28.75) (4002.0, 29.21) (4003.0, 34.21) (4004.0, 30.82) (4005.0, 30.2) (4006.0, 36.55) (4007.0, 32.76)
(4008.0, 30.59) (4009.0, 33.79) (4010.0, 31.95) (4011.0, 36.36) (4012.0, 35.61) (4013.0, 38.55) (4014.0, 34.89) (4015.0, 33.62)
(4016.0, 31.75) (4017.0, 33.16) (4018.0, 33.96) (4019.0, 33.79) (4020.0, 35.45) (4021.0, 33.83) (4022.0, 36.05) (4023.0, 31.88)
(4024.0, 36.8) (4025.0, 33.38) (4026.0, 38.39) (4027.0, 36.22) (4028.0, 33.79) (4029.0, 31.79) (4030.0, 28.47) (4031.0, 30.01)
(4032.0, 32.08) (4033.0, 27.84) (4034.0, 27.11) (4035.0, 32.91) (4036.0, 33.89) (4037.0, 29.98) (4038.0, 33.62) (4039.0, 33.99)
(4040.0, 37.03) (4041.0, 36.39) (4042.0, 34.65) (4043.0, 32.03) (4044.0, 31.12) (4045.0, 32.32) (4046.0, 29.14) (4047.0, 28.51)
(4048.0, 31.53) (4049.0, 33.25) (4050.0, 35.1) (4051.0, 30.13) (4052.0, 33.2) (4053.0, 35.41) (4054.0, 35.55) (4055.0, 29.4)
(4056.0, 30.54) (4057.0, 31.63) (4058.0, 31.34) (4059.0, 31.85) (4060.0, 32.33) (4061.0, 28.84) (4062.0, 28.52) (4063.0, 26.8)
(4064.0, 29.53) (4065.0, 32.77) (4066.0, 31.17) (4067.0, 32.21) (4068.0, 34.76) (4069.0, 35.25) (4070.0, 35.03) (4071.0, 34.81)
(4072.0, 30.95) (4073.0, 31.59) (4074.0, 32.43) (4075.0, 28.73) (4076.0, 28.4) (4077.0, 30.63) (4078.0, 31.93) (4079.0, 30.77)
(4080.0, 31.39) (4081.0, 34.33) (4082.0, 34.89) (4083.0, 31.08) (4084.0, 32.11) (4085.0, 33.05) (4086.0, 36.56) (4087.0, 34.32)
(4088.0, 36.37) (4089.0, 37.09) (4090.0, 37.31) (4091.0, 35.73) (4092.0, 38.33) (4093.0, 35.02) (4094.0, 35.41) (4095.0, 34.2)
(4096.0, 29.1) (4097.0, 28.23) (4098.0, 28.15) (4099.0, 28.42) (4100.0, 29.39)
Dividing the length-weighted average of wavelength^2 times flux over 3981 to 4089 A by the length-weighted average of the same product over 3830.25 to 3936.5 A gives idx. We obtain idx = 1.76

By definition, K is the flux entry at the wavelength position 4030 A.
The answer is 28.47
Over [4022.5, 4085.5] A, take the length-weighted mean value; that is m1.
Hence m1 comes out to 32.2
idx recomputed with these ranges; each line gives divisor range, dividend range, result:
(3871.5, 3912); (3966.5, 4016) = 1.36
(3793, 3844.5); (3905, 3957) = 1.27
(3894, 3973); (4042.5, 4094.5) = 1.76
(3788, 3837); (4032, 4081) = 2.03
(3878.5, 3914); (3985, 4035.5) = 1.58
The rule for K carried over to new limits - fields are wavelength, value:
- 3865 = 20.59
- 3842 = 19.85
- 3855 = 19.27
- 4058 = 31.34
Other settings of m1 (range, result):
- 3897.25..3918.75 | 24.1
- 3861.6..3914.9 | 21.2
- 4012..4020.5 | 34.5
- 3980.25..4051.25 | 32.1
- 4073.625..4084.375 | 31.5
